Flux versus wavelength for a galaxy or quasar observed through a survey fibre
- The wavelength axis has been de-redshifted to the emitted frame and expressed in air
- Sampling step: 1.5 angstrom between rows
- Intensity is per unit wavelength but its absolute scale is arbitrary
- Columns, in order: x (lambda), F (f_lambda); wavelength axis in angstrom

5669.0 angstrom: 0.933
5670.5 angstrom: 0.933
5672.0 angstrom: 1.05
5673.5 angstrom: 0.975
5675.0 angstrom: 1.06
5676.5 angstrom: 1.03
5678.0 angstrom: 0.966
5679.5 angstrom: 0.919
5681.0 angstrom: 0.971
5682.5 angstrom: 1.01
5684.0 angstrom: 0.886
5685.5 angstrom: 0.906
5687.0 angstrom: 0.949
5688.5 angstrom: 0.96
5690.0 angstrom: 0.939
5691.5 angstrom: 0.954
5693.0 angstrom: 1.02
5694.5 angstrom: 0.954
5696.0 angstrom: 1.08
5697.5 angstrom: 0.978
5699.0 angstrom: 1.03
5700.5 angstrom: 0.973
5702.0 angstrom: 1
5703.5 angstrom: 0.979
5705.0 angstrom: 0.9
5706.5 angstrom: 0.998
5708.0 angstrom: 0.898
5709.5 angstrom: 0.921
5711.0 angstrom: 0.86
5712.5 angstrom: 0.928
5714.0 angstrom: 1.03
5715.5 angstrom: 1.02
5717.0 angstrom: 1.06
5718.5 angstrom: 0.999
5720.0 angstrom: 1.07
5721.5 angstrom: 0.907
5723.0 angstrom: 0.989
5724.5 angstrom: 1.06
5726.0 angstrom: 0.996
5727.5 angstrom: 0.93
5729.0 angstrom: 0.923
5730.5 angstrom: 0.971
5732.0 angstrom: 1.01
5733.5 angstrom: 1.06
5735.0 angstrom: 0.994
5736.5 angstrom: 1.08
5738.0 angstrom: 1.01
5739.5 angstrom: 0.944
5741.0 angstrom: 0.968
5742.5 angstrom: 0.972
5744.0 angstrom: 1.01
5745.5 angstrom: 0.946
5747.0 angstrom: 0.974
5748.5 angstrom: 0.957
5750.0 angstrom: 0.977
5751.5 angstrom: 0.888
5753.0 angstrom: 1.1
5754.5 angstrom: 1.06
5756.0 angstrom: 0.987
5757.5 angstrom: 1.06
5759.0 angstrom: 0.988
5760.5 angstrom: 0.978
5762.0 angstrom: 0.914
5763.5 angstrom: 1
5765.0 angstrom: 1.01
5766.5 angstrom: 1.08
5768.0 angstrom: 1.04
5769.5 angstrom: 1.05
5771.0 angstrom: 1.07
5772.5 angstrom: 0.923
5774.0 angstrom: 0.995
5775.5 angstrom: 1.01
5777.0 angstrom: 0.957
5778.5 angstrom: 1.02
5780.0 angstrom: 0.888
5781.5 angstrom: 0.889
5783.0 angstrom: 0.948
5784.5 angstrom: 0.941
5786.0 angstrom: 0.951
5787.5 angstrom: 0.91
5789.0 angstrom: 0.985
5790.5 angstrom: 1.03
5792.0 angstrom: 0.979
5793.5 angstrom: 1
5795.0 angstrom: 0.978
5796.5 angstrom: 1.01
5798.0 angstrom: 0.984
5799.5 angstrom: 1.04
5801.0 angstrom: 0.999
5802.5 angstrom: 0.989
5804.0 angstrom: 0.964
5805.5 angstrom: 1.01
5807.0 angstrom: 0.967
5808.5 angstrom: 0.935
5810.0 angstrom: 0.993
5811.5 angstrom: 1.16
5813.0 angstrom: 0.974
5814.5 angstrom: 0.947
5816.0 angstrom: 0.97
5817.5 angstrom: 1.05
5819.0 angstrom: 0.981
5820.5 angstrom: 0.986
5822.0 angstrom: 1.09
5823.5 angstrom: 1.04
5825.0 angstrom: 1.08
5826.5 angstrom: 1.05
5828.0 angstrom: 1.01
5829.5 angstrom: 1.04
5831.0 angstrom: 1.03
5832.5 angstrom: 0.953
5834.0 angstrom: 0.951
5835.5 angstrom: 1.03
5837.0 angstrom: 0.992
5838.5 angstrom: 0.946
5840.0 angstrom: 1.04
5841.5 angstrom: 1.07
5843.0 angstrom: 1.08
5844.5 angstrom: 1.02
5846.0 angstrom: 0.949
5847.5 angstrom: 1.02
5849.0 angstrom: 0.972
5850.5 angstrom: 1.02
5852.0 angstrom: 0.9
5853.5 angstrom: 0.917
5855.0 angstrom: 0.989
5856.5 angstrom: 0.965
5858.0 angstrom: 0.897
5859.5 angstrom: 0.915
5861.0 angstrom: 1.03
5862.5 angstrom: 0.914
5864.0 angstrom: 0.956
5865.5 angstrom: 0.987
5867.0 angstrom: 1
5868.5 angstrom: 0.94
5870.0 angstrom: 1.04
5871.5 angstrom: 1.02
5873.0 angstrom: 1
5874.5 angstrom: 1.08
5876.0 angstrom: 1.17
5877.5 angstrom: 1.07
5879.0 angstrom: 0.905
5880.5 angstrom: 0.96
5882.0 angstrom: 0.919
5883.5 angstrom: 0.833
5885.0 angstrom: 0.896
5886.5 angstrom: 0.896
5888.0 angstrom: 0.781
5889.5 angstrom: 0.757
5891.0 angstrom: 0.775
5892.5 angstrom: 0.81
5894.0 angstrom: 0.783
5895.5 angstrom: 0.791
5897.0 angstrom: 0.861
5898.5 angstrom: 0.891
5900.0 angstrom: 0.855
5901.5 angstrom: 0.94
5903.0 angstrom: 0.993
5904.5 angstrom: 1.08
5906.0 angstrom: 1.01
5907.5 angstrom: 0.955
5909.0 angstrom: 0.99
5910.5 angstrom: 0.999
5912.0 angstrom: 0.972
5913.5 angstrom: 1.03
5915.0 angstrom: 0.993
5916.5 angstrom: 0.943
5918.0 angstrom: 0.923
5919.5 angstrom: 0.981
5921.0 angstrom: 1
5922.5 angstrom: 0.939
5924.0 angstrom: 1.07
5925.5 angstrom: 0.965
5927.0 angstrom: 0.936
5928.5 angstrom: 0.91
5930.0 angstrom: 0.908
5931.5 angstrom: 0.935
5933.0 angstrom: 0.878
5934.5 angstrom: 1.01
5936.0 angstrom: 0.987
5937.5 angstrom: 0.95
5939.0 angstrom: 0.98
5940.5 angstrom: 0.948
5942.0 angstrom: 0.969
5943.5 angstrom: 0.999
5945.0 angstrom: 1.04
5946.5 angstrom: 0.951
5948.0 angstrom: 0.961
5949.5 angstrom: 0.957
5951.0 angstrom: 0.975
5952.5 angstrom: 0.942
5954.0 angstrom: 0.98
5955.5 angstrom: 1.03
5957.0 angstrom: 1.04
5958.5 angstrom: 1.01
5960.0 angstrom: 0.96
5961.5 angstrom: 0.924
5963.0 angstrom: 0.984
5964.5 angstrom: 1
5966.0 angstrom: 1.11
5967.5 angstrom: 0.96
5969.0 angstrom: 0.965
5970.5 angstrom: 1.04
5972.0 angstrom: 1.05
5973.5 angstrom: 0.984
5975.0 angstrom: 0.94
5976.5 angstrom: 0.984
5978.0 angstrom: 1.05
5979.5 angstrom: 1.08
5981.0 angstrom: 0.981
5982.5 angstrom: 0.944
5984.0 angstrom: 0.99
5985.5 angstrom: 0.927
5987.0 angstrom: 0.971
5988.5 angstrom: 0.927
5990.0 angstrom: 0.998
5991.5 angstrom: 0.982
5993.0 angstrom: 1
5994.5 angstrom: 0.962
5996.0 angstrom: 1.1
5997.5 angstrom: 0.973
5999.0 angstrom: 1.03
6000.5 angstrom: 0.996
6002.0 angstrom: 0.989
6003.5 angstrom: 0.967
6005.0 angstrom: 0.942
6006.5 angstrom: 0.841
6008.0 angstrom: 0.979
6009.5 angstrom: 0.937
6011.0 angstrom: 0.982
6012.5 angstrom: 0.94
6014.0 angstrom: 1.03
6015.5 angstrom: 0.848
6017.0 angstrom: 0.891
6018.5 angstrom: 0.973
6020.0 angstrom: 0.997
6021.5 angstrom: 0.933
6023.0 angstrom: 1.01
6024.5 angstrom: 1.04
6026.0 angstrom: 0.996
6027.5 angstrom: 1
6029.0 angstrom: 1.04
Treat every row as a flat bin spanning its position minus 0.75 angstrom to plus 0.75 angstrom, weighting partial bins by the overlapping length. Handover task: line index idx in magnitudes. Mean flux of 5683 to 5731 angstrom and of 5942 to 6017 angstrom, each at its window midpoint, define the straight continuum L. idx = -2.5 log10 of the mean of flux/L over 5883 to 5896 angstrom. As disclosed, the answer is 0.200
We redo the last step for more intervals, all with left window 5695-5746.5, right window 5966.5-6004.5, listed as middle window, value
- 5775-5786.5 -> 0.04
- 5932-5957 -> 0.02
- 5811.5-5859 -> -0.01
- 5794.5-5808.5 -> 0.00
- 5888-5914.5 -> 0.09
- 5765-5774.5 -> -0.04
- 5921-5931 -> 0.04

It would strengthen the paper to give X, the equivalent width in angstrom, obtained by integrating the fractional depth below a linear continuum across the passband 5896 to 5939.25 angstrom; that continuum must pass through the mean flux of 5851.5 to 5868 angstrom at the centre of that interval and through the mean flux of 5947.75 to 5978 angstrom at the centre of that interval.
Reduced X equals 0.6 angstrom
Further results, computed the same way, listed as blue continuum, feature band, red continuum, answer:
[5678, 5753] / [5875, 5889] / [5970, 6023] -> 0.6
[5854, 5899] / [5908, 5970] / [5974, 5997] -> -0.8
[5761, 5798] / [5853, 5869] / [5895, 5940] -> 0.2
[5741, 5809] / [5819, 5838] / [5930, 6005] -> -0.6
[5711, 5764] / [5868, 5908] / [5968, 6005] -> 2.6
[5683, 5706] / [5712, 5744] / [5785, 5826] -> -0.6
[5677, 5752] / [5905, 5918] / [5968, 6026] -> -0.1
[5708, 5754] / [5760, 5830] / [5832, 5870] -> -1.0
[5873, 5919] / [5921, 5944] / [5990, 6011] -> -0.3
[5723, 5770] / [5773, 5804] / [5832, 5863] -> 0.5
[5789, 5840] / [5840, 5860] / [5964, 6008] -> 0.4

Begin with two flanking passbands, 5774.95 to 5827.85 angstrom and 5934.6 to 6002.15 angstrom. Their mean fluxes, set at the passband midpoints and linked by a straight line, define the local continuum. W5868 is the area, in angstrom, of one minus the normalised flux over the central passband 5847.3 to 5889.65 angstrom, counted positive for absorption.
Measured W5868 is 1.4 angstrom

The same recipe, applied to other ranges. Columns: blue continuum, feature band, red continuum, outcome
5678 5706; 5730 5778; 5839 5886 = -1.3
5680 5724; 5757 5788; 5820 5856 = 0.2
